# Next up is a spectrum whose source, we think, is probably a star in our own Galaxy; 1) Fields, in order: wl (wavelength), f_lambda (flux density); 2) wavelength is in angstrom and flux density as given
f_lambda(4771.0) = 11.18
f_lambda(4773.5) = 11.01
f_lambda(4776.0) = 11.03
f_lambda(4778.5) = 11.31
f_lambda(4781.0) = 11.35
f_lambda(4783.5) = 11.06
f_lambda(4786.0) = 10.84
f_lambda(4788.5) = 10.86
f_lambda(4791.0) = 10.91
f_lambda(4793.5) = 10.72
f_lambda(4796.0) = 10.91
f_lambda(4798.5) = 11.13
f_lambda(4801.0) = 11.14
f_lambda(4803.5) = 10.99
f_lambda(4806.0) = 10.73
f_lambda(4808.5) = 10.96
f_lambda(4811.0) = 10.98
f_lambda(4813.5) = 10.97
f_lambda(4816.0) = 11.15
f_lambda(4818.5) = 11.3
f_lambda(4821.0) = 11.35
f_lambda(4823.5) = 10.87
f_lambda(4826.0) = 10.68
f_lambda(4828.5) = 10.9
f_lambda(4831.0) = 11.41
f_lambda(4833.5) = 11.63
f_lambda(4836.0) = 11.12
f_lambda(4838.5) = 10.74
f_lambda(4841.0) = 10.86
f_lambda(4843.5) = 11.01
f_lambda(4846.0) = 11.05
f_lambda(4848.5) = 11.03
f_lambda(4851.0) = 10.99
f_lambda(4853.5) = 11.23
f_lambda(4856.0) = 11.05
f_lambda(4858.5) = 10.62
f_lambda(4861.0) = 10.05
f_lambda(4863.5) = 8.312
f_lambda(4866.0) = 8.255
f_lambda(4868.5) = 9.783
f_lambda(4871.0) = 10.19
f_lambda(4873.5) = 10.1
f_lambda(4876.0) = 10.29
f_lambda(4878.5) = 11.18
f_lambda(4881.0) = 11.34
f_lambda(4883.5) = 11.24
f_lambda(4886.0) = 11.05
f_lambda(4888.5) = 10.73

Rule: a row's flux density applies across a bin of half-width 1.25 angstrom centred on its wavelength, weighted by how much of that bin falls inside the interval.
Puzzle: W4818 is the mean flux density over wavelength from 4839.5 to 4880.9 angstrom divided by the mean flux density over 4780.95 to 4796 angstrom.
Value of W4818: 0.95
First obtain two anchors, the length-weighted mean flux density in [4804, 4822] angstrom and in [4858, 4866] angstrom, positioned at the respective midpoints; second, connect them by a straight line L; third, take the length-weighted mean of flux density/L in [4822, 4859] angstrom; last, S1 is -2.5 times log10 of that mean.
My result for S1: -0.10 mag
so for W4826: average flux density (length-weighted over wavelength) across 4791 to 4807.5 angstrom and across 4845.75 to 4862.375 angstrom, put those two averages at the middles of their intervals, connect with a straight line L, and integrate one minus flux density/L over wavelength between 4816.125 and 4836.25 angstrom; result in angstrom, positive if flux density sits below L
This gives -0.5 angstrom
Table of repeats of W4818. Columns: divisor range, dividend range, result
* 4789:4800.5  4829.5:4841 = 1.02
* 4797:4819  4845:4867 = 0.93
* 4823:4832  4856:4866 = 0.88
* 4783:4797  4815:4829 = 1.02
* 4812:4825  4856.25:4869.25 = 0.86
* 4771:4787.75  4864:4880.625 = 0.90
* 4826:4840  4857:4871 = 0.86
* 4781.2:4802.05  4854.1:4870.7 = 0.89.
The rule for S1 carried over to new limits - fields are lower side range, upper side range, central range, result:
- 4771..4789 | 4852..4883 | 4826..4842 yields -0.052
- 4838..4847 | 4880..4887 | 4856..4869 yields 0.161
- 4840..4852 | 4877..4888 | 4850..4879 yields 0.096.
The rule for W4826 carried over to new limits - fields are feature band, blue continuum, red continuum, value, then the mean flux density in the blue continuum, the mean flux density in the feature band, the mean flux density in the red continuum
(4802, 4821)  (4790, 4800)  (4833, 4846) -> -0.1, 10.9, 11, 11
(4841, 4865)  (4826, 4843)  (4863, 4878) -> -0.6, 11.1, 10.6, 9.63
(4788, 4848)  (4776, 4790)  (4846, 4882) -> -1.5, 11.1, 11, 10.3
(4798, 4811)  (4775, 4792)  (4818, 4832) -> 0.1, 11.1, 11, 11.1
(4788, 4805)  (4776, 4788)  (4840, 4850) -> 0.2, 11.1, 11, 11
